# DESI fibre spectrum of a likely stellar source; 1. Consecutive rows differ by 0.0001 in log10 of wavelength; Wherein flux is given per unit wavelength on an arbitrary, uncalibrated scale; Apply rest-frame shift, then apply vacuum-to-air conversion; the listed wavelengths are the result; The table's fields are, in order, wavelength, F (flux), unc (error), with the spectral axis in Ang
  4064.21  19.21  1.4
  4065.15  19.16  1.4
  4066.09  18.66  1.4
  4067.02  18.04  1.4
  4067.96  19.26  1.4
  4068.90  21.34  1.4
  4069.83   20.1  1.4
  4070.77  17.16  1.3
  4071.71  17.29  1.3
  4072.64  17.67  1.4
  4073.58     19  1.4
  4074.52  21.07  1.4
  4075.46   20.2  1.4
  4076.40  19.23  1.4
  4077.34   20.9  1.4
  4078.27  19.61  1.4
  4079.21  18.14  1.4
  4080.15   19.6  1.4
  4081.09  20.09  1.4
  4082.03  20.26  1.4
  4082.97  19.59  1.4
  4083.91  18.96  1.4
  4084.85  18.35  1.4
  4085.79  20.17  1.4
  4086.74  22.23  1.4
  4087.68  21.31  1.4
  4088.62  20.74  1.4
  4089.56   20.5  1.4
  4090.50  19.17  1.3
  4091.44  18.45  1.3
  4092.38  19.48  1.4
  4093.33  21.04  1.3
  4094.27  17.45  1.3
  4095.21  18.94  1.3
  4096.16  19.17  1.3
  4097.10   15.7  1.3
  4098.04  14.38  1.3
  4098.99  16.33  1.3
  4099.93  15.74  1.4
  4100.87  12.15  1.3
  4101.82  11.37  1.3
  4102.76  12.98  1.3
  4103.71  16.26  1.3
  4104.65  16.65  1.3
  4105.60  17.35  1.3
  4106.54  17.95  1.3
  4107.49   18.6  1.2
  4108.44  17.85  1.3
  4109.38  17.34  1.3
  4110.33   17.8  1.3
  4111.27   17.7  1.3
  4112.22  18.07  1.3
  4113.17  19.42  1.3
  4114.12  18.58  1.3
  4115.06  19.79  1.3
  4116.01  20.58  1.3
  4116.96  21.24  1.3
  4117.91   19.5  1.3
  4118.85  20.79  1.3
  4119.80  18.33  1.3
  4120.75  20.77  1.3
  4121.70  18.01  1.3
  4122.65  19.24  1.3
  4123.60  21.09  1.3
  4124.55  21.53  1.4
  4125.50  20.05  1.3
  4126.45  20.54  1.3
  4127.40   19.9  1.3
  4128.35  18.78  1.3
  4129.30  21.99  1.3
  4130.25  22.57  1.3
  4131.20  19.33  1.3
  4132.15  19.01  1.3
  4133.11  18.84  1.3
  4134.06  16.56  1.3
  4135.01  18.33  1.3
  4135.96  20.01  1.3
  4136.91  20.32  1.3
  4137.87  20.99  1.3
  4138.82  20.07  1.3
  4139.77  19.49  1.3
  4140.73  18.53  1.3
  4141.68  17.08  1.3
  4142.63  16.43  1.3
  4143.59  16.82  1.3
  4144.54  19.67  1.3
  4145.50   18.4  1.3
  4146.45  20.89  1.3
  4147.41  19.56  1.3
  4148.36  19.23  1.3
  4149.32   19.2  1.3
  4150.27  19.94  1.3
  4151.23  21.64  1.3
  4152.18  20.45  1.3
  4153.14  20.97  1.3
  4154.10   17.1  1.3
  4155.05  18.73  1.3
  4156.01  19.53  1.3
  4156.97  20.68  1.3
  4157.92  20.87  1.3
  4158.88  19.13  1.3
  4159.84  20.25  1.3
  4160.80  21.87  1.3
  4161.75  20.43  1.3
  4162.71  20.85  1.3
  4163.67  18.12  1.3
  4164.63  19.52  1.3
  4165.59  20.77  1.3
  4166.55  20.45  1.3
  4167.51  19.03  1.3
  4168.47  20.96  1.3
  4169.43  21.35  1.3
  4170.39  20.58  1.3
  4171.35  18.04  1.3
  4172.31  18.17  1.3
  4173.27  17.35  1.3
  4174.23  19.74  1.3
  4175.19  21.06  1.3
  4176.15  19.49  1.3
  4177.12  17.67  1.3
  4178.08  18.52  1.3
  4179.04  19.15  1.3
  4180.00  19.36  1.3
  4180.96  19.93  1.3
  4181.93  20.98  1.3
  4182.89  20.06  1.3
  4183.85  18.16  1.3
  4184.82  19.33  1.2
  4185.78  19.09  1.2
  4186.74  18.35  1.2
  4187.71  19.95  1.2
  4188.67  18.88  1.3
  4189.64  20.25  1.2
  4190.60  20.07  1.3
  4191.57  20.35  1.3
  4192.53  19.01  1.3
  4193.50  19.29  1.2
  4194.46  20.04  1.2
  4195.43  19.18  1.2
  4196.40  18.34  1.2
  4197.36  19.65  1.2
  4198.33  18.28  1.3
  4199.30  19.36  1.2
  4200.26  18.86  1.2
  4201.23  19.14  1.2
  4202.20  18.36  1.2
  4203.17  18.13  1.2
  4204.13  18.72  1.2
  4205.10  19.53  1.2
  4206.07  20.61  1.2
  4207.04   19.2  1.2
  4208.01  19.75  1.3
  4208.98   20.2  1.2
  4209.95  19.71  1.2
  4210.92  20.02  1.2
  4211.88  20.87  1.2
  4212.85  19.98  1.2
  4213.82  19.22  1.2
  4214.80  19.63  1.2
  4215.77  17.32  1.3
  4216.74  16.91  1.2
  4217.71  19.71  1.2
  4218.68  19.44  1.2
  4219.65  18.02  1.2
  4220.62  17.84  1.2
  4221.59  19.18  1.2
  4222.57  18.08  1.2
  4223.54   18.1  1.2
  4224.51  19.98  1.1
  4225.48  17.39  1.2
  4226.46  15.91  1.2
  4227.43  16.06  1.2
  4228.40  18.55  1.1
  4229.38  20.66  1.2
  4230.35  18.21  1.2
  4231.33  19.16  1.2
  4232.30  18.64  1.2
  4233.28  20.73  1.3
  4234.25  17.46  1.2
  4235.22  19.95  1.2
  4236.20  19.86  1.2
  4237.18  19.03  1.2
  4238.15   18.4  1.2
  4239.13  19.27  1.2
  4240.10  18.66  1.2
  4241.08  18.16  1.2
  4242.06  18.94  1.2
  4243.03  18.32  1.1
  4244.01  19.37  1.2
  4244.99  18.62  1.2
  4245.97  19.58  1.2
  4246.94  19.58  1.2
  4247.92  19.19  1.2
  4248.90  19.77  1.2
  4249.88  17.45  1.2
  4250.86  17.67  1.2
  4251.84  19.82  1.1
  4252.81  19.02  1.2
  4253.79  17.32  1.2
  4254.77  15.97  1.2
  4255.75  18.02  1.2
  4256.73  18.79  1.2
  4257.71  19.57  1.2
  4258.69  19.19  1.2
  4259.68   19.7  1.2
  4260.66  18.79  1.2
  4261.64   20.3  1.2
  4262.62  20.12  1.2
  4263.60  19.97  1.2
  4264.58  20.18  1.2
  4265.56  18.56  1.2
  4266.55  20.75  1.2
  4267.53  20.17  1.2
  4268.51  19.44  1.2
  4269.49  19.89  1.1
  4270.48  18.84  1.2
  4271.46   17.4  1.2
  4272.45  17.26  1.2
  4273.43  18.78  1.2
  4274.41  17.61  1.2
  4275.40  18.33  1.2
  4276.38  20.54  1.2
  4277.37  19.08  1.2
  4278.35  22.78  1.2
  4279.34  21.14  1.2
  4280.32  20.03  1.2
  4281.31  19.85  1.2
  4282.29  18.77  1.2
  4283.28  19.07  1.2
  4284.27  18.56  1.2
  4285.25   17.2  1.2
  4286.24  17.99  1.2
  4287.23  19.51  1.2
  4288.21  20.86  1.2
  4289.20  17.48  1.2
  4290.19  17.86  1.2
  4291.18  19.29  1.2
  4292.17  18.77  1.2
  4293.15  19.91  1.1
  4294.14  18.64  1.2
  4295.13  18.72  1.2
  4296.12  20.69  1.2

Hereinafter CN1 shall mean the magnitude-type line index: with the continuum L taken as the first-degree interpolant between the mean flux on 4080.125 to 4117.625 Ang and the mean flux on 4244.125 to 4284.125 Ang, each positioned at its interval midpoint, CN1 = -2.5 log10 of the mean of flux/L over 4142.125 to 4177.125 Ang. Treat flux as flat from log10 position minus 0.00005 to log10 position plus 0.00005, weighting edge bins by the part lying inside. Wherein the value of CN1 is -0.060 mag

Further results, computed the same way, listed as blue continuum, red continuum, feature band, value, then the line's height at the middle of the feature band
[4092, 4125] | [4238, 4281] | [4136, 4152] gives -0.06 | 18.2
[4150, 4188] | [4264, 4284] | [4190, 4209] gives 0.02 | 19.6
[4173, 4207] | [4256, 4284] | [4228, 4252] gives 0.02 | 19.4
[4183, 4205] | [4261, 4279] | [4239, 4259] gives 0.04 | 19.4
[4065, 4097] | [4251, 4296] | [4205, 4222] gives 0.00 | 19.2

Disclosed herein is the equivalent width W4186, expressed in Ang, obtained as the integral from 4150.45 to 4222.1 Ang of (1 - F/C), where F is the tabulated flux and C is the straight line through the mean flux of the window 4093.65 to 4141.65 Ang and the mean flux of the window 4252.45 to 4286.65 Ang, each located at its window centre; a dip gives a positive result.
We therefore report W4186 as -2.7 Ang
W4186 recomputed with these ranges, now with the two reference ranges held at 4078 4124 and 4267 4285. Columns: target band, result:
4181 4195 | -0.5 Ang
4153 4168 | -0.9 Ang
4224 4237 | 0.3 Ang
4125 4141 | -1.0 Ang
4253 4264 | 0.2 Ang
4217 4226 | 0.2 Ang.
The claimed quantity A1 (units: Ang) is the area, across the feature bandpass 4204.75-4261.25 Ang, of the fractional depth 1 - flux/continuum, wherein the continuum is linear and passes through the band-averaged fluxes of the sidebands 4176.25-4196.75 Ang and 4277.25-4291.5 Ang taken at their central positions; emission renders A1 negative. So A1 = 1.3 Ang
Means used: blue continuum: 19.3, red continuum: 19.3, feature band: 18.9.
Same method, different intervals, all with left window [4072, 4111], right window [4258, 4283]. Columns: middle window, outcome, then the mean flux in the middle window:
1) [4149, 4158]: -0.57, 19.9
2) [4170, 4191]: -0.43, 19.3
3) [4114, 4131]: -1.57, 20.2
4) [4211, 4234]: 0.57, 18.7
